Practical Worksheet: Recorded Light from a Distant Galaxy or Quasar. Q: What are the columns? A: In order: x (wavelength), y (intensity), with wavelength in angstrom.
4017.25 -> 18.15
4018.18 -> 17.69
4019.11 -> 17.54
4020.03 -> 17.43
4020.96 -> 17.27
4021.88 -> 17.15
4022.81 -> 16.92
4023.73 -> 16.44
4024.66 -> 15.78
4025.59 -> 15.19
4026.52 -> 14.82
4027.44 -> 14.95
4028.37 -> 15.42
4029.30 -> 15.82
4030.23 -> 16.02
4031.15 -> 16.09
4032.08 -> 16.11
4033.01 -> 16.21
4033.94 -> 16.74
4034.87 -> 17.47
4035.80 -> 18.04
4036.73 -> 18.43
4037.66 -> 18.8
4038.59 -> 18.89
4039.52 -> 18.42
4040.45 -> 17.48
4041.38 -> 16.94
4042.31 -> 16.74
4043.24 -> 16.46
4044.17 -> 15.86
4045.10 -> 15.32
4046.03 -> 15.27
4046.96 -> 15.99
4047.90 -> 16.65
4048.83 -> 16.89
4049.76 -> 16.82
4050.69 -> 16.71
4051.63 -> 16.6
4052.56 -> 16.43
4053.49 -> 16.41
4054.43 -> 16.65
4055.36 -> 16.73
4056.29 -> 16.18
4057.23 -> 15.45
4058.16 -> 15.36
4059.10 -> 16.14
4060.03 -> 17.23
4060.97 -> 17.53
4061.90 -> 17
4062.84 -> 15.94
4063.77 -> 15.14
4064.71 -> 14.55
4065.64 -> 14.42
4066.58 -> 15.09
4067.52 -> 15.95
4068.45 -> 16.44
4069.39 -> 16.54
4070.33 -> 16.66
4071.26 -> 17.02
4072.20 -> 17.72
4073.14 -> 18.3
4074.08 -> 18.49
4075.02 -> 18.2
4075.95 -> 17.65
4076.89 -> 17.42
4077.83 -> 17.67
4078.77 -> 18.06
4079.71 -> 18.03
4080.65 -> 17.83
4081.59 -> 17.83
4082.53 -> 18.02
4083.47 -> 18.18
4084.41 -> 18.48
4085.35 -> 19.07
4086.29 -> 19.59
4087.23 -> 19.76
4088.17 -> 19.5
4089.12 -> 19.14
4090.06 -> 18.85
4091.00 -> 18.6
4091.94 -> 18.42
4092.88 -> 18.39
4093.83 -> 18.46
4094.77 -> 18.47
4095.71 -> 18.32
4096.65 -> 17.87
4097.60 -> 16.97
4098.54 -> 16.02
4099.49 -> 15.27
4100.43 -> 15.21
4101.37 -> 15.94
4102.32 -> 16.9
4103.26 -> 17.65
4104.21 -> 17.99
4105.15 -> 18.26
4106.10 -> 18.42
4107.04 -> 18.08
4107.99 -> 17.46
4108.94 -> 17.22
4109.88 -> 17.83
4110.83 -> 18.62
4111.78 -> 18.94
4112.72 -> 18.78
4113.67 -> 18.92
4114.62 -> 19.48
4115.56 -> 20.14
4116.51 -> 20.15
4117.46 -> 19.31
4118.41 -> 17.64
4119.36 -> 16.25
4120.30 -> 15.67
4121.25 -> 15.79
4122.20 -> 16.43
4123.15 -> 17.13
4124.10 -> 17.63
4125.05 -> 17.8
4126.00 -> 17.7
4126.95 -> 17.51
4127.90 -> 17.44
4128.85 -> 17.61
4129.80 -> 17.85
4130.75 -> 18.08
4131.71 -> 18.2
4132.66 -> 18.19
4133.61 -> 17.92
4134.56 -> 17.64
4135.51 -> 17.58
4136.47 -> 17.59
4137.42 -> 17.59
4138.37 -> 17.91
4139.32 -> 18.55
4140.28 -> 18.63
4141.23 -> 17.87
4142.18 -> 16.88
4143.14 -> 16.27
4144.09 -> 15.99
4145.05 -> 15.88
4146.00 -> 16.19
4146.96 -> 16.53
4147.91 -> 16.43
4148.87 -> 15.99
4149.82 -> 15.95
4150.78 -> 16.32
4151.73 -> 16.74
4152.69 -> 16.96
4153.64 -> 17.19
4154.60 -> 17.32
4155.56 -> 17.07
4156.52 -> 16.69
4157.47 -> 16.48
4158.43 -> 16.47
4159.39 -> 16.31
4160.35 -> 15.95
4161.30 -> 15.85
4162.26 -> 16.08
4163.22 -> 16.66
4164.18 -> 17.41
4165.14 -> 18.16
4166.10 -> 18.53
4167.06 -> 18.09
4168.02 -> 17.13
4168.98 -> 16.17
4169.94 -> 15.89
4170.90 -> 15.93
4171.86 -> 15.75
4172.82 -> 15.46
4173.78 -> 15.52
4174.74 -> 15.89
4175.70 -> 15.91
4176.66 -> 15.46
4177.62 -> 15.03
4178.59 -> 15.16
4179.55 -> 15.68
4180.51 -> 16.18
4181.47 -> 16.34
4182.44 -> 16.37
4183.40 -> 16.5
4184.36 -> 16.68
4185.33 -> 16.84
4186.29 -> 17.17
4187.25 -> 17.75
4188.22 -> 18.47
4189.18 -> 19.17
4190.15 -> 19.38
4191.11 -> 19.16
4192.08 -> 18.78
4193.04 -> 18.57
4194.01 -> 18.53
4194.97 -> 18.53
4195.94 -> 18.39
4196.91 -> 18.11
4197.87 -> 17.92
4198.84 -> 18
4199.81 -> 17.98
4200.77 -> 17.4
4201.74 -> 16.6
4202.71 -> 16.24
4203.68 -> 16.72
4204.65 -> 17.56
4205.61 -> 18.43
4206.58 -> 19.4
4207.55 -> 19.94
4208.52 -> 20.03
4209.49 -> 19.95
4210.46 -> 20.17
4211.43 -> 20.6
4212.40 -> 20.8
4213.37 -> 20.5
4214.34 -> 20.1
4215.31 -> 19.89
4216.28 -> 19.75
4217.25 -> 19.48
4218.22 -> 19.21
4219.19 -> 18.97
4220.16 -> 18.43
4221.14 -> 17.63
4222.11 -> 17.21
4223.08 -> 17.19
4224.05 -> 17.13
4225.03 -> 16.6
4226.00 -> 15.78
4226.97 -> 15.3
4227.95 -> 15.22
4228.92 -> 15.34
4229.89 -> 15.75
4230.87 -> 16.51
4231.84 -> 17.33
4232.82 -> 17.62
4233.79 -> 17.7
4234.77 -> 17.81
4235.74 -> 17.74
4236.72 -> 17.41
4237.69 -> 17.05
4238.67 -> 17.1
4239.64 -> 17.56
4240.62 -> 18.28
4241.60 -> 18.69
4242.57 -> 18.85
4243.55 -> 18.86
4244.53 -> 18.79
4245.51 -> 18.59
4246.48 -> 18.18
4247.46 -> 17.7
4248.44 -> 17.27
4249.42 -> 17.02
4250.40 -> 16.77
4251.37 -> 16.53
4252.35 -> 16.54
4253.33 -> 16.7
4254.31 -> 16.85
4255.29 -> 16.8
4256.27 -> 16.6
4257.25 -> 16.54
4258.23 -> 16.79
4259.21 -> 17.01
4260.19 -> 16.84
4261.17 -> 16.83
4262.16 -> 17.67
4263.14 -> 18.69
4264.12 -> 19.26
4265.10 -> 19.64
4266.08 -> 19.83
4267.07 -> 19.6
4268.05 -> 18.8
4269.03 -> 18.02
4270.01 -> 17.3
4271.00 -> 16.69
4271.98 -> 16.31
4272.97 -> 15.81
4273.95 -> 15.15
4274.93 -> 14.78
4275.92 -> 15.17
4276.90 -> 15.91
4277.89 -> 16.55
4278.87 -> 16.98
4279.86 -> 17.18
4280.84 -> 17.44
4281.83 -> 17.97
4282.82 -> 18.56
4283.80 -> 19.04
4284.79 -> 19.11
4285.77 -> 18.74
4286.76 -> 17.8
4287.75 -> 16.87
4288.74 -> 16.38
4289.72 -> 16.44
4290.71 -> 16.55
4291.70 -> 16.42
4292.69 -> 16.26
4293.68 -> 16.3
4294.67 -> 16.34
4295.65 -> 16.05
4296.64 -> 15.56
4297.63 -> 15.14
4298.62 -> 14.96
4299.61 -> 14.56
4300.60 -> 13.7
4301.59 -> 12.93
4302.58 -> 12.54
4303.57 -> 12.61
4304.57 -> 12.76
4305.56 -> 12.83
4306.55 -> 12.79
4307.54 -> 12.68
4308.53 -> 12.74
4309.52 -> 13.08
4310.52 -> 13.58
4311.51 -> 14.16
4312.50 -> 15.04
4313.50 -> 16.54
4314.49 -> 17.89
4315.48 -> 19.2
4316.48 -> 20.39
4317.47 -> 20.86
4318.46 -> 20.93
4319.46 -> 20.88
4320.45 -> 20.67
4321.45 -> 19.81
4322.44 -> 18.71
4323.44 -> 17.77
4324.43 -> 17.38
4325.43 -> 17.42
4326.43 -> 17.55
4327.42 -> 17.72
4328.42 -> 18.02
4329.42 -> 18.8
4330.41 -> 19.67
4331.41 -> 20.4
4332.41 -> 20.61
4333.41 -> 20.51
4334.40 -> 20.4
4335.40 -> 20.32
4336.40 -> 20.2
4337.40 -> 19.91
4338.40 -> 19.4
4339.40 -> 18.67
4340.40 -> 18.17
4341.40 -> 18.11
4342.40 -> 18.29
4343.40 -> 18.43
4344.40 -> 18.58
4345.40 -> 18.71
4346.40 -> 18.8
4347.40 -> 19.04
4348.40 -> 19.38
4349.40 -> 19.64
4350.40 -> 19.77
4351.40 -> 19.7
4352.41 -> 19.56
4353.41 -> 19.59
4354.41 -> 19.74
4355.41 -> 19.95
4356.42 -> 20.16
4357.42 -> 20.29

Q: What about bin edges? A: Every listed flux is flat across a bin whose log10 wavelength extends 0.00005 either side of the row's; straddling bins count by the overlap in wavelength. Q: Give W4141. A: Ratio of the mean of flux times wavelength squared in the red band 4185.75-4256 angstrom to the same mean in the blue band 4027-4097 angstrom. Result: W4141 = 1.13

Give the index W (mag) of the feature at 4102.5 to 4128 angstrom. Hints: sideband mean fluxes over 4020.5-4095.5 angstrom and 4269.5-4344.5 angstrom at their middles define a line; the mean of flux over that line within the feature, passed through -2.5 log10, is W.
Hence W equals -0.05 mag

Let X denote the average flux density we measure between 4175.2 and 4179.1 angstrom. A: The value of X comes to 15.4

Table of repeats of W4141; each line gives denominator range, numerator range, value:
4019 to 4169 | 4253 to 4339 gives 1.10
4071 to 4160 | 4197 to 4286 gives 1.07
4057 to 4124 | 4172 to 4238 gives 1.06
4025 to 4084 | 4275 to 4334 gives 1.13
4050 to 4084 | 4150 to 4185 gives 1.02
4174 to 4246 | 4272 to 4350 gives 1.02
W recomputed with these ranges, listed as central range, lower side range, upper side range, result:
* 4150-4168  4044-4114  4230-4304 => 0.02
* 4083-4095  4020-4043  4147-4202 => -0.12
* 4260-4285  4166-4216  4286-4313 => -0.13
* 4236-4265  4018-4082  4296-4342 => -0.03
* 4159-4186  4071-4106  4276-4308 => 0.05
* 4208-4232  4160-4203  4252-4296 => -0.07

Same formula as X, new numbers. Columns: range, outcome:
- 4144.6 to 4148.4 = 16.3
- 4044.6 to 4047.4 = 15.6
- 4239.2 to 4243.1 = 18.3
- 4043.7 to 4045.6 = 15.6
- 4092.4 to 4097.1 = 18.3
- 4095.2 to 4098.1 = 17.7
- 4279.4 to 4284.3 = 18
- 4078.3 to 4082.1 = 17.9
